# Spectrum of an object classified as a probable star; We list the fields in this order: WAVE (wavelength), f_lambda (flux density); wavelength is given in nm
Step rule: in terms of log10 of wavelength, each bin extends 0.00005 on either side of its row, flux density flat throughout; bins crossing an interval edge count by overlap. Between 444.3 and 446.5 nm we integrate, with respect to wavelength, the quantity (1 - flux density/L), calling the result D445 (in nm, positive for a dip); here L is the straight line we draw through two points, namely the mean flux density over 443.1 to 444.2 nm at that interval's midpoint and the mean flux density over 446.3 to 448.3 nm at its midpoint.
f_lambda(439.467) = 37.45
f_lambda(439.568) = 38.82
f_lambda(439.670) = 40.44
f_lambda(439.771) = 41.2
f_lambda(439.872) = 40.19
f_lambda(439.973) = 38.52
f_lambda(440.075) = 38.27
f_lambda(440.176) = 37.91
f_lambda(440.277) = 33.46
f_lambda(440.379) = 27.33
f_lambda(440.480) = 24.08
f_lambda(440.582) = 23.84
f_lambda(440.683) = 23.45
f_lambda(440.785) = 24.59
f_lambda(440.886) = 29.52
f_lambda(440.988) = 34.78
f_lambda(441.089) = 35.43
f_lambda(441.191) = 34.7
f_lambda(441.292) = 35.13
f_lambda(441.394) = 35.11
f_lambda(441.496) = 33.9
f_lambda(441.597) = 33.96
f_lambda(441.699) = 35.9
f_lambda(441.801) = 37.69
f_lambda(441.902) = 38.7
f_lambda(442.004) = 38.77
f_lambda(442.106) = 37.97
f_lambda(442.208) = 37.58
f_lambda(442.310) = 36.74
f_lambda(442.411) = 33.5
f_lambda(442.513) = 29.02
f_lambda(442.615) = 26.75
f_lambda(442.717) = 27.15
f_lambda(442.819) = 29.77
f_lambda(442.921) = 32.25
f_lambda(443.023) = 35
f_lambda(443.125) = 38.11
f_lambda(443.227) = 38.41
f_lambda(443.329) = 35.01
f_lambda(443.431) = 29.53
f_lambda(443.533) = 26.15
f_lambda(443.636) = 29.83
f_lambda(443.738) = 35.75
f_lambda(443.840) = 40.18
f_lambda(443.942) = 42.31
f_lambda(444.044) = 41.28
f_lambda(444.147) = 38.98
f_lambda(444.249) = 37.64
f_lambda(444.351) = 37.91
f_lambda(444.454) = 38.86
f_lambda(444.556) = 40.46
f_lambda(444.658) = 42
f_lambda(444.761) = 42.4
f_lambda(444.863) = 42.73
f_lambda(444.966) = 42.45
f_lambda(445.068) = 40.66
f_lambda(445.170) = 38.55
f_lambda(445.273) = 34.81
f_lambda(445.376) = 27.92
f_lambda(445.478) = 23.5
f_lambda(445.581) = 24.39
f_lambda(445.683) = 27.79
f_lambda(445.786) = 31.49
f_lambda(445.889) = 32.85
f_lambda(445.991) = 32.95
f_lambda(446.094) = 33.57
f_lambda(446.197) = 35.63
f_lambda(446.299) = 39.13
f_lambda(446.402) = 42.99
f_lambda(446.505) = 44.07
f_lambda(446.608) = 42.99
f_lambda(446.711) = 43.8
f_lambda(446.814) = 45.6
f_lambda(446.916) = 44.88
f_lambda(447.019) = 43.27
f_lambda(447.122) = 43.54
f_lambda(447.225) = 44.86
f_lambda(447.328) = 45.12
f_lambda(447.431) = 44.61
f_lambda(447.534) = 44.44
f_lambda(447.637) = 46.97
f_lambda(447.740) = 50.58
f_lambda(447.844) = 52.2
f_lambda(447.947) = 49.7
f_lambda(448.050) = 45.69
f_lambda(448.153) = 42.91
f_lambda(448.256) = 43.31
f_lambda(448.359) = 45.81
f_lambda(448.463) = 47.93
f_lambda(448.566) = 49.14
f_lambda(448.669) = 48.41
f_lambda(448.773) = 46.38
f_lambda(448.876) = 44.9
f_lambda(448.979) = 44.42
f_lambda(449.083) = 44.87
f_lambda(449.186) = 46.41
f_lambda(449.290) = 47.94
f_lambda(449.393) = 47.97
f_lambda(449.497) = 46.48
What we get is 0.23 nm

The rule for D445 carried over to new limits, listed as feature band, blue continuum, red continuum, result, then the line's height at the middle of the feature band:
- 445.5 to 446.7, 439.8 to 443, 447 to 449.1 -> 0.204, 42.4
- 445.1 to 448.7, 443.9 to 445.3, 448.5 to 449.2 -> 0.226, 43.5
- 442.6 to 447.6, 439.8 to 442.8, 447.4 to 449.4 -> 0.390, 40.5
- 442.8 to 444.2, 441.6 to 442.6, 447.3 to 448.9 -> 0.111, 38.3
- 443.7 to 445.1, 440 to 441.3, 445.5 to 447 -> -0.206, 35.1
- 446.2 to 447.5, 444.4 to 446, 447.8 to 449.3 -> -0.082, 40.9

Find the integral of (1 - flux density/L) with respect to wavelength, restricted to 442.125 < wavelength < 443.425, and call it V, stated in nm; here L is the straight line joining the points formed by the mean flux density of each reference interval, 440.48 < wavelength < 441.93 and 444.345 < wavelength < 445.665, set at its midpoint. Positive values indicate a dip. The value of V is 0.03 nm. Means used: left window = 32.2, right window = 36.4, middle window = 33.3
